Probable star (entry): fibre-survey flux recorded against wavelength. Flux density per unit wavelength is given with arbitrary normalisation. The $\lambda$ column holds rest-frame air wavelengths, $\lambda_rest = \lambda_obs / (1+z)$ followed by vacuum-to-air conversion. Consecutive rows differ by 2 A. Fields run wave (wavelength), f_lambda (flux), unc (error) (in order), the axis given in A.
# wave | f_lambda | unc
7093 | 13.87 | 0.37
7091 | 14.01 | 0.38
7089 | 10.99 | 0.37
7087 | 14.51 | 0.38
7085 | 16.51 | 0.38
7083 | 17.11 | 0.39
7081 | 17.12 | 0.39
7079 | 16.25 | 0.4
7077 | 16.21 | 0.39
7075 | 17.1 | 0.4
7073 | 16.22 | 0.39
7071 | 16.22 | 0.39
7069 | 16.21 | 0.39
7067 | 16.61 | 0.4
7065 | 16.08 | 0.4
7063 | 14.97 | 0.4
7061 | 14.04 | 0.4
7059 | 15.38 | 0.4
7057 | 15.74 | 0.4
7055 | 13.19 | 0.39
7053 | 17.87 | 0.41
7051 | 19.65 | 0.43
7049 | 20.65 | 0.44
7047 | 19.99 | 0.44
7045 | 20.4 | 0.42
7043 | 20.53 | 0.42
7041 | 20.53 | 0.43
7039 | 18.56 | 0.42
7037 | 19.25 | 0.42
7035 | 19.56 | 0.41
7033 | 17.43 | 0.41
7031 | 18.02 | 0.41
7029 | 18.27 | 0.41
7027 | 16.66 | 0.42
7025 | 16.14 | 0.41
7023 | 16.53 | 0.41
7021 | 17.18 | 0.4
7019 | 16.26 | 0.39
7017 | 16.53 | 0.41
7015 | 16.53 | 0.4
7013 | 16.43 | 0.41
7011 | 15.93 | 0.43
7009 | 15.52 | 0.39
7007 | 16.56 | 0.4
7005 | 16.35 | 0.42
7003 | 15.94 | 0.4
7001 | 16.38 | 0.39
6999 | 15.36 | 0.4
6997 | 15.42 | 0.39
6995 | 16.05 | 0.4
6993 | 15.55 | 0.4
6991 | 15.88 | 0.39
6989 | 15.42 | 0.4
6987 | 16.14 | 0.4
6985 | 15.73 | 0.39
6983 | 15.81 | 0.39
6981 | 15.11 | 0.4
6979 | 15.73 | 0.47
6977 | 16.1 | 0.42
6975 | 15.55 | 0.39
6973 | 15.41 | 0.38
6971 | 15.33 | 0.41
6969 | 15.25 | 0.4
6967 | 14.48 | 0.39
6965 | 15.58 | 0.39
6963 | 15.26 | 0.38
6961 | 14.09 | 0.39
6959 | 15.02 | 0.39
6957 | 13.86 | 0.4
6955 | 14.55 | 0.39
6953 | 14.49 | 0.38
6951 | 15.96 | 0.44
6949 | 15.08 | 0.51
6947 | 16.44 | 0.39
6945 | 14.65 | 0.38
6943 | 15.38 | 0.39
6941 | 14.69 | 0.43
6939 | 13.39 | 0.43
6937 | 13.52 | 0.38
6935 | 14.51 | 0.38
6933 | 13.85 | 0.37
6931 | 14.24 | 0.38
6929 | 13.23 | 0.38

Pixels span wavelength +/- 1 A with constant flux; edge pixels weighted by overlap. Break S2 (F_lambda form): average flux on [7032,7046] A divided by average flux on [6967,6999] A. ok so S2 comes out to 1.25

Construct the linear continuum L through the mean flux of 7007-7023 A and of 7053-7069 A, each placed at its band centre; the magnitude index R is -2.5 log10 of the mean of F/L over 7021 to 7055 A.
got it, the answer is -0.17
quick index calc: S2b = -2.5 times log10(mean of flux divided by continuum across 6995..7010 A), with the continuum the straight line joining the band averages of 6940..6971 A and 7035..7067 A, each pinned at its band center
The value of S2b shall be 0.03 mag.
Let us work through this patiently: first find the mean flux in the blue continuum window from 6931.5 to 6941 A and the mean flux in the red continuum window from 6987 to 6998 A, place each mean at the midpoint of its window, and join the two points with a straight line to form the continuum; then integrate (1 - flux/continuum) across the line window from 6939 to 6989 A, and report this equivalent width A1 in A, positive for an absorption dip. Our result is -1.4 A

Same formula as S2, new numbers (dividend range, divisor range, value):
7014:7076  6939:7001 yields 1.14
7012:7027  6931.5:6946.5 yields 1.15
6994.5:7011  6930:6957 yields 1.09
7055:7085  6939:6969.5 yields 1.07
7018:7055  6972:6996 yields 1.17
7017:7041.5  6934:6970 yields 1.20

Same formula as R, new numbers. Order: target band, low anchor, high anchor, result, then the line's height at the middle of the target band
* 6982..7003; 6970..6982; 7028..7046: 0.05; 16.5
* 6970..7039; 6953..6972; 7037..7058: 0.02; 16.7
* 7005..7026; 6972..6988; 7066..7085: -0.02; 16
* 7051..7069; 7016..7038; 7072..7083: 0.08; 16.9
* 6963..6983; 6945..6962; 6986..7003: -0.01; 15.3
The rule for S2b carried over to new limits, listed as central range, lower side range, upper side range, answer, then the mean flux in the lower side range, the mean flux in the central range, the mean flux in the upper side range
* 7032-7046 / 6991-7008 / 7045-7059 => -0.12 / 15.9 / 19.5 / 17.9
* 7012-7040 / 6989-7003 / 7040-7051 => 0.07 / 15.8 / 17.4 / 20.3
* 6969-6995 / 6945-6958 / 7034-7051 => 0.07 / 15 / 15.6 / 19.9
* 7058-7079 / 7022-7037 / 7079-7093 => -0.01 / 17.6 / 15.9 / 15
